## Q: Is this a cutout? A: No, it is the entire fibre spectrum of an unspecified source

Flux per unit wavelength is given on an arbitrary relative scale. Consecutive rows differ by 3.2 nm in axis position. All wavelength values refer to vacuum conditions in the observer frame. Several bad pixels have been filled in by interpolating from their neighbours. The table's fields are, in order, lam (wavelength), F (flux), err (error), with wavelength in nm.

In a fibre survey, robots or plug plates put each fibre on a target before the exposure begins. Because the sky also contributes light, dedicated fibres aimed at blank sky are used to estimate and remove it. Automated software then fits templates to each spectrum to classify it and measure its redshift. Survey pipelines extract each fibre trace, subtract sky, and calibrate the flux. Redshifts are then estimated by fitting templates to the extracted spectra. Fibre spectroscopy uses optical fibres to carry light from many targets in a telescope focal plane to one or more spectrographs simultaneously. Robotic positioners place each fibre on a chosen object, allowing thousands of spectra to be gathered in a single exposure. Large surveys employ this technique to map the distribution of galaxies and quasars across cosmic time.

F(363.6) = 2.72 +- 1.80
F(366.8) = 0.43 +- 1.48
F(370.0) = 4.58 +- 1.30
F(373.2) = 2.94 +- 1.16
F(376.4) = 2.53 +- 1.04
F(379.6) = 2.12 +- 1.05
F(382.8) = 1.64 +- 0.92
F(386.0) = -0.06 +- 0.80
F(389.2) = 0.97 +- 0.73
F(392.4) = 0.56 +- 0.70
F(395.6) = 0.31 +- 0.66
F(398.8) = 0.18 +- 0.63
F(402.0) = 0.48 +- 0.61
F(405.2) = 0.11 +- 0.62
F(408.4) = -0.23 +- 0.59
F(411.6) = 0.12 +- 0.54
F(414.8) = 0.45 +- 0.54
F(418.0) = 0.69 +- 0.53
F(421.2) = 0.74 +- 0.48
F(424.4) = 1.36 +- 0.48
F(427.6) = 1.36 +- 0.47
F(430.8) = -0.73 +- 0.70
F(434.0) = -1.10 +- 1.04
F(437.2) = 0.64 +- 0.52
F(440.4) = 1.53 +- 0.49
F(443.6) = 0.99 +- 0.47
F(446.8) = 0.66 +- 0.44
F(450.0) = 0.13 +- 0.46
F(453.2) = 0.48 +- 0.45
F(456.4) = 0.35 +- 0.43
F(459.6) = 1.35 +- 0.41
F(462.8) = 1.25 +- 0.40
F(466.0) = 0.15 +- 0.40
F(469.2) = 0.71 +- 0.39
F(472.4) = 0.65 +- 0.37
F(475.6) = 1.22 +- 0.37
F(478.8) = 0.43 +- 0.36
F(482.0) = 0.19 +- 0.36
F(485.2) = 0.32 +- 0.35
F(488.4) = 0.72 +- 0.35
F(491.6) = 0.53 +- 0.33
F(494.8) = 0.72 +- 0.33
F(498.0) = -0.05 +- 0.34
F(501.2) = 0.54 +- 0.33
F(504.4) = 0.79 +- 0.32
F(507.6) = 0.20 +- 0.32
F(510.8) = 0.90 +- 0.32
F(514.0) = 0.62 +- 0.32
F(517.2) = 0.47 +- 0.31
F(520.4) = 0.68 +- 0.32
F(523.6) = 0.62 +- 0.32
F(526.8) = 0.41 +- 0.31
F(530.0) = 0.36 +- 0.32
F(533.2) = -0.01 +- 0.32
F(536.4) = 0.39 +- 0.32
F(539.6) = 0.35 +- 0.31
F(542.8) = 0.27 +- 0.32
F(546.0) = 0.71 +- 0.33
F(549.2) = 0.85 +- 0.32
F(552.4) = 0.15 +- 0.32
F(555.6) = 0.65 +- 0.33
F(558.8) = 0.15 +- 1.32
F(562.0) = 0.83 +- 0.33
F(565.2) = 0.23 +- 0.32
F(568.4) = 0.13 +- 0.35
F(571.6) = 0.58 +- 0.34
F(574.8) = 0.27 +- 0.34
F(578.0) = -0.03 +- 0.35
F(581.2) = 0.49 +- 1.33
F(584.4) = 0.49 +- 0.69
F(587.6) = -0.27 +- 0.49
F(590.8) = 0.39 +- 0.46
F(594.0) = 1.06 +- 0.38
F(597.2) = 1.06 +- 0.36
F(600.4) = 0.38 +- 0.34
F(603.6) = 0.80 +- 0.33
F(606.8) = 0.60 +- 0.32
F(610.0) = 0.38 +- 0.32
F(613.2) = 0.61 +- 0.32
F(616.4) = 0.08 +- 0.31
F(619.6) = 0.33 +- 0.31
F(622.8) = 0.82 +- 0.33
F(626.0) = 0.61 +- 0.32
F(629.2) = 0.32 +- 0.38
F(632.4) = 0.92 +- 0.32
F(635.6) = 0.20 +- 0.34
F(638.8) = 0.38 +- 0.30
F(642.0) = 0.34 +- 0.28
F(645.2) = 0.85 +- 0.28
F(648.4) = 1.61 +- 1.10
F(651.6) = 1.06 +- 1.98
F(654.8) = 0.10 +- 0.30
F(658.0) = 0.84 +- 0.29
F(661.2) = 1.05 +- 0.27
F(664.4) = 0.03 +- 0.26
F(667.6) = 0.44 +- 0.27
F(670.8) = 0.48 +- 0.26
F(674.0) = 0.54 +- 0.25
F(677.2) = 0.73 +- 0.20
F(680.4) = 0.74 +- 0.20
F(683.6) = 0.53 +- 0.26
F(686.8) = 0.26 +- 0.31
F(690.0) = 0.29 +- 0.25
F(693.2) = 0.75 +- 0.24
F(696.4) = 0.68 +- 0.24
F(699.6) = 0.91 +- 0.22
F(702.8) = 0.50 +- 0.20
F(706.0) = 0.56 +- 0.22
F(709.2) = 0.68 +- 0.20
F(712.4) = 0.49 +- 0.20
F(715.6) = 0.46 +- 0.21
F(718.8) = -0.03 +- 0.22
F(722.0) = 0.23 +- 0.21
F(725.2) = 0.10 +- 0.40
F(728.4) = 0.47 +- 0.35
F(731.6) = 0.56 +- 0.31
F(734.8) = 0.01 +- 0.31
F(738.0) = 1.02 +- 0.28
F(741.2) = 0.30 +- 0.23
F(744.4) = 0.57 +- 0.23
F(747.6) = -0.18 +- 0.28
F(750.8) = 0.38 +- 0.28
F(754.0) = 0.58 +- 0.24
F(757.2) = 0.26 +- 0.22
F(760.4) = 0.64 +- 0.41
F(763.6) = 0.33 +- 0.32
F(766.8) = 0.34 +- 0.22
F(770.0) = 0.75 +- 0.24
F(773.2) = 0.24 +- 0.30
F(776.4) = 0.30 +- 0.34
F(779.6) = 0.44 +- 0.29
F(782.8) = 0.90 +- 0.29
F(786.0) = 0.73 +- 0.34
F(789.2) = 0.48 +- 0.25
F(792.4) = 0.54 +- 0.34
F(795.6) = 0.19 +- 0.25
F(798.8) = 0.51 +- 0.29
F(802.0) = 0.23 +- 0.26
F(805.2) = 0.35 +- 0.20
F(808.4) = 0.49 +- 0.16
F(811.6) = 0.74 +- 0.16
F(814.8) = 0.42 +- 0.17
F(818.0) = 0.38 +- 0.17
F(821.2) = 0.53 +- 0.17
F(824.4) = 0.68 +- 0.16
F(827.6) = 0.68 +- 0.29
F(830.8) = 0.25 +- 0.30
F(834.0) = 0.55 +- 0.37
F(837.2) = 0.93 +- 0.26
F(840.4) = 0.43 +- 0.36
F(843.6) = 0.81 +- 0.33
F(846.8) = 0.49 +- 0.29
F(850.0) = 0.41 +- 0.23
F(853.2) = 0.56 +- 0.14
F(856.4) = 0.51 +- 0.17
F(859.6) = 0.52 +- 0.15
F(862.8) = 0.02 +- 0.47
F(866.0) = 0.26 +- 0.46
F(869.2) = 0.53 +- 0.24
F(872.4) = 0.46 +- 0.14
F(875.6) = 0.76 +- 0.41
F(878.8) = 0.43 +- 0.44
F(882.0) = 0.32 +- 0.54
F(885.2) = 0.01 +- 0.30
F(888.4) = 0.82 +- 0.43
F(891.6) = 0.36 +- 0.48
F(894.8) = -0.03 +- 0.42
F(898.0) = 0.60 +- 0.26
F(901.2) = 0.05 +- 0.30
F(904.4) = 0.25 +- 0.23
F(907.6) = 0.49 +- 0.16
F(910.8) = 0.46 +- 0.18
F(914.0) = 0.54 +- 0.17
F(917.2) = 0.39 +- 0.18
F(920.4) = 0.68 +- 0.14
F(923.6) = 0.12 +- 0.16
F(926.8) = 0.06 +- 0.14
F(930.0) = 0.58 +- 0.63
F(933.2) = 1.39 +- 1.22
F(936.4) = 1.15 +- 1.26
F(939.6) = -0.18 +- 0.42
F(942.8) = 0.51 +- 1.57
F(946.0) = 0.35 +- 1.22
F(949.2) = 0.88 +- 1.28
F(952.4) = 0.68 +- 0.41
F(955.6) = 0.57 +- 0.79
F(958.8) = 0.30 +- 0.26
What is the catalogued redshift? 1.60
